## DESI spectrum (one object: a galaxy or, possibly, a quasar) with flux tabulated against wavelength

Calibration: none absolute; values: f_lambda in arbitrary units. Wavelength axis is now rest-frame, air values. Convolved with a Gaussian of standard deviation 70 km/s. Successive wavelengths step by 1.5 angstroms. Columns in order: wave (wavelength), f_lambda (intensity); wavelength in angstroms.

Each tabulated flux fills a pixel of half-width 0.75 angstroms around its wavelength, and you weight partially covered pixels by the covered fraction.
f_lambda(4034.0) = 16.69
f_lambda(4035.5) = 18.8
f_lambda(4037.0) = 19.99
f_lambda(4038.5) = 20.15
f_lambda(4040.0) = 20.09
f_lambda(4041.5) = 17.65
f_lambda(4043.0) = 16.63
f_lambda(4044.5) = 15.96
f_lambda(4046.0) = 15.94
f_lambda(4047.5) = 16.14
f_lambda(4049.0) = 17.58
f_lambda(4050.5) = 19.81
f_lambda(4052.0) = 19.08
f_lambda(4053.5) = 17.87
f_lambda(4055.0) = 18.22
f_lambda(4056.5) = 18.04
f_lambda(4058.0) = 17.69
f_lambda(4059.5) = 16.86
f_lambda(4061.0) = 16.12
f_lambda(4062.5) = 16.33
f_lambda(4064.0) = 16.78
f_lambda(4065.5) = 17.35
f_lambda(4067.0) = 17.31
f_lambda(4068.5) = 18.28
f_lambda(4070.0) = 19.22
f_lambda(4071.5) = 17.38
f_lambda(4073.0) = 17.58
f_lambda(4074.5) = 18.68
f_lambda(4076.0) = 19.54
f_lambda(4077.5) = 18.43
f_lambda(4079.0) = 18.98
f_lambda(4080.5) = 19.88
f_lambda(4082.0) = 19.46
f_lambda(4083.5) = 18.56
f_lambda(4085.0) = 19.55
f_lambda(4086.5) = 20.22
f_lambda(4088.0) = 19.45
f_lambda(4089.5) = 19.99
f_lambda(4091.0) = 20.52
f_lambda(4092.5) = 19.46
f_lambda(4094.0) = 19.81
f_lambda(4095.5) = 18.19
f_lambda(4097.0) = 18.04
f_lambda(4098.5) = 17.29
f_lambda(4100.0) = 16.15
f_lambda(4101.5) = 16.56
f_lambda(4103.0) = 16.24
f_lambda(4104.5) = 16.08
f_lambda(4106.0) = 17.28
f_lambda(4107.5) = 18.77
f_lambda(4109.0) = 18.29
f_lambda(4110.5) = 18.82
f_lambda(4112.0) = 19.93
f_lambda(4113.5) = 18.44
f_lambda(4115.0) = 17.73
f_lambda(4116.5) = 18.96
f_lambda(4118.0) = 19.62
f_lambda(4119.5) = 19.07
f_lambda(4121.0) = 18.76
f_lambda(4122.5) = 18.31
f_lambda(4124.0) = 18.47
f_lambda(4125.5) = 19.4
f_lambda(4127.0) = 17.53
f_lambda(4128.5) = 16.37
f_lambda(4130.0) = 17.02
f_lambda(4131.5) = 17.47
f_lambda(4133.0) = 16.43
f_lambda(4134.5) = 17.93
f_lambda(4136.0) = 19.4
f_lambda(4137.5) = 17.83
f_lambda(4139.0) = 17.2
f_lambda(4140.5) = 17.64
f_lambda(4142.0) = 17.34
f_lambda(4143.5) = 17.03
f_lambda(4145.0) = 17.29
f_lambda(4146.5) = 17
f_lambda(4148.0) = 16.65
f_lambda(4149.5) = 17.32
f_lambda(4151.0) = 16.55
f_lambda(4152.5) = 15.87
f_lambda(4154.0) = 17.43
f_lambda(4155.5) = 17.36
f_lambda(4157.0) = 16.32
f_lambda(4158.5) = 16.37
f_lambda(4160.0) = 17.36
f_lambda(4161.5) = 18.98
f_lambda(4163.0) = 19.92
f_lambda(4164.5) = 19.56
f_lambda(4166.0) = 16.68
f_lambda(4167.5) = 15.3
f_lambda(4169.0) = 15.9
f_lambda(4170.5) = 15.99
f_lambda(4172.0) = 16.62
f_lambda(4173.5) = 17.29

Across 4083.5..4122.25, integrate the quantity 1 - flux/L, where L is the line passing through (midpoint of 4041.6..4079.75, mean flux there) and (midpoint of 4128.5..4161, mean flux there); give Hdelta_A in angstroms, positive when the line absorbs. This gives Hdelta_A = -2.45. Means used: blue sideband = 17.7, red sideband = 17.2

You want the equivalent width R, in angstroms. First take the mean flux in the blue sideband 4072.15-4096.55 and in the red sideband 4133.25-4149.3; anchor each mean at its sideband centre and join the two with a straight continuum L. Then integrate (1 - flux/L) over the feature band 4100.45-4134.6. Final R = 0.5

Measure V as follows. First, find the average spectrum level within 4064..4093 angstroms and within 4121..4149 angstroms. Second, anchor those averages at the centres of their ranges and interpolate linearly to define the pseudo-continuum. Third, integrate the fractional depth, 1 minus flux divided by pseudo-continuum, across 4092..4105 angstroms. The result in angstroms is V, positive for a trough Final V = 0.6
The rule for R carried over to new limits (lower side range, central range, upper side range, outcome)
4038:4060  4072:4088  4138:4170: -1.3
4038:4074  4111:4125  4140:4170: -1.2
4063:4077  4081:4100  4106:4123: -0.8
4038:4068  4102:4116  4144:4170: -0.5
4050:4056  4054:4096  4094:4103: -1.1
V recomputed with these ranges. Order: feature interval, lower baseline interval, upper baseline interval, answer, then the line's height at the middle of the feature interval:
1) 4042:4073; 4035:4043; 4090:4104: 2.2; 18.8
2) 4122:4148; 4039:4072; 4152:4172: -0.5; 17.3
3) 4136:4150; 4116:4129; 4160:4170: 0.6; 18.1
